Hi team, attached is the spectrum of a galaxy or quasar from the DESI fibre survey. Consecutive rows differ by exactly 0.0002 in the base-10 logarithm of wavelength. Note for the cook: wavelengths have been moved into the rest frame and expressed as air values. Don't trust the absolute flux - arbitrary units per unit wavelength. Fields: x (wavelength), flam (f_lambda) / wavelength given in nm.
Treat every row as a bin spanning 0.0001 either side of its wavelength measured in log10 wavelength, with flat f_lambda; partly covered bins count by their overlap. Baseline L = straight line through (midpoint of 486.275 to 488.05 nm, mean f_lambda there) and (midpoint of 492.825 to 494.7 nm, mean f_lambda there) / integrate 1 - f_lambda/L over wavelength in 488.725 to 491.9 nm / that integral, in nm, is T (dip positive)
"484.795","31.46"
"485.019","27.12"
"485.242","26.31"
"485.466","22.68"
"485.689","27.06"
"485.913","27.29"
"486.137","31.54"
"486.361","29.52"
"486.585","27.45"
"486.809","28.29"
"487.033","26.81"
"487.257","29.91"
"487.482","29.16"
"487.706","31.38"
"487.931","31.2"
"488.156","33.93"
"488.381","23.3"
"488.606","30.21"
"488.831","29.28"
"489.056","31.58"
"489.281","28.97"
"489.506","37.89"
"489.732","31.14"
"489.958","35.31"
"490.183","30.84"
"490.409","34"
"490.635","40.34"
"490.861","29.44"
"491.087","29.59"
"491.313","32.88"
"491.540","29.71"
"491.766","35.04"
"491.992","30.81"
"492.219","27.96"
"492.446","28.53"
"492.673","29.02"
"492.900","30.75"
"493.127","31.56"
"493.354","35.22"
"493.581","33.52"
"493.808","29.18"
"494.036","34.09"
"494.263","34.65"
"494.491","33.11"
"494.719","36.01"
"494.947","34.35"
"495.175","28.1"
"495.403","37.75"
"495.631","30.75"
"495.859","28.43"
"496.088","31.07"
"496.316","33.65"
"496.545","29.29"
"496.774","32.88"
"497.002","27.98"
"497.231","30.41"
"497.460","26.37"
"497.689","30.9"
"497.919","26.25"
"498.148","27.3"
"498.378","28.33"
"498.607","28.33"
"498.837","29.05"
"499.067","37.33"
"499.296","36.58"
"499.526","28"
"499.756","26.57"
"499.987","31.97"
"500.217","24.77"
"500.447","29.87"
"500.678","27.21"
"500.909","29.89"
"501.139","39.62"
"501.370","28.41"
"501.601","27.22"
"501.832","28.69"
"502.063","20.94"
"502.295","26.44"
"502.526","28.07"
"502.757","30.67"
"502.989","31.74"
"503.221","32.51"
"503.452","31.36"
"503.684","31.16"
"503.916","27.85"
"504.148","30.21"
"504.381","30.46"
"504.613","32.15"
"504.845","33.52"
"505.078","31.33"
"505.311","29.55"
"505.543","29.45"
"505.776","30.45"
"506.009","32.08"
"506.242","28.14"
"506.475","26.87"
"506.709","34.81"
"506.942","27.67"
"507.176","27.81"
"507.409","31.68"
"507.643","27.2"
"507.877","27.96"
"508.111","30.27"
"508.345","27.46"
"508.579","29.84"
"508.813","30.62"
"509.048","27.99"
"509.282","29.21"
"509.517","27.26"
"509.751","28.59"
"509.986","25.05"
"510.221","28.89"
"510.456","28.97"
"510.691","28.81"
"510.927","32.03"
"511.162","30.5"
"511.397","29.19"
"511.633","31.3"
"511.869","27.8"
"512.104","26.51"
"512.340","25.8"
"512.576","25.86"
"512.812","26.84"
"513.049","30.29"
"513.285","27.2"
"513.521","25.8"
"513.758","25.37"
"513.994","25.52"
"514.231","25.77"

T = -0.16 nm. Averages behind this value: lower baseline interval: 29.2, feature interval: 32.6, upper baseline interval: 33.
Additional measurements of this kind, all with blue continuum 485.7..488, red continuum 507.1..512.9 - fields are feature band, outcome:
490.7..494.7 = -0.37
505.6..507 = -0.07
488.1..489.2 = -0.01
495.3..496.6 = -0.13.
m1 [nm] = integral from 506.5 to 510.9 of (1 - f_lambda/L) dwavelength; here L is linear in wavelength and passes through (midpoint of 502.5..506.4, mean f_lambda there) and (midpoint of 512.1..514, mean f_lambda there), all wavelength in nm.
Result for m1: -0.04 nm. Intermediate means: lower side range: 30.7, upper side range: 26.6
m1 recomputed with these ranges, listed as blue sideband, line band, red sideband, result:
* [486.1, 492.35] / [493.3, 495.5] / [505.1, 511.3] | -0.22 nm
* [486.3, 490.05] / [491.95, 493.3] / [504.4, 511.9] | 0.01 nm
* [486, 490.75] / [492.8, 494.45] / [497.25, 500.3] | -0.14 nm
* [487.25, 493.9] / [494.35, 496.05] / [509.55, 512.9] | -0.10 nm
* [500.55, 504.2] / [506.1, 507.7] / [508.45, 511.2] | -0.01 nm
